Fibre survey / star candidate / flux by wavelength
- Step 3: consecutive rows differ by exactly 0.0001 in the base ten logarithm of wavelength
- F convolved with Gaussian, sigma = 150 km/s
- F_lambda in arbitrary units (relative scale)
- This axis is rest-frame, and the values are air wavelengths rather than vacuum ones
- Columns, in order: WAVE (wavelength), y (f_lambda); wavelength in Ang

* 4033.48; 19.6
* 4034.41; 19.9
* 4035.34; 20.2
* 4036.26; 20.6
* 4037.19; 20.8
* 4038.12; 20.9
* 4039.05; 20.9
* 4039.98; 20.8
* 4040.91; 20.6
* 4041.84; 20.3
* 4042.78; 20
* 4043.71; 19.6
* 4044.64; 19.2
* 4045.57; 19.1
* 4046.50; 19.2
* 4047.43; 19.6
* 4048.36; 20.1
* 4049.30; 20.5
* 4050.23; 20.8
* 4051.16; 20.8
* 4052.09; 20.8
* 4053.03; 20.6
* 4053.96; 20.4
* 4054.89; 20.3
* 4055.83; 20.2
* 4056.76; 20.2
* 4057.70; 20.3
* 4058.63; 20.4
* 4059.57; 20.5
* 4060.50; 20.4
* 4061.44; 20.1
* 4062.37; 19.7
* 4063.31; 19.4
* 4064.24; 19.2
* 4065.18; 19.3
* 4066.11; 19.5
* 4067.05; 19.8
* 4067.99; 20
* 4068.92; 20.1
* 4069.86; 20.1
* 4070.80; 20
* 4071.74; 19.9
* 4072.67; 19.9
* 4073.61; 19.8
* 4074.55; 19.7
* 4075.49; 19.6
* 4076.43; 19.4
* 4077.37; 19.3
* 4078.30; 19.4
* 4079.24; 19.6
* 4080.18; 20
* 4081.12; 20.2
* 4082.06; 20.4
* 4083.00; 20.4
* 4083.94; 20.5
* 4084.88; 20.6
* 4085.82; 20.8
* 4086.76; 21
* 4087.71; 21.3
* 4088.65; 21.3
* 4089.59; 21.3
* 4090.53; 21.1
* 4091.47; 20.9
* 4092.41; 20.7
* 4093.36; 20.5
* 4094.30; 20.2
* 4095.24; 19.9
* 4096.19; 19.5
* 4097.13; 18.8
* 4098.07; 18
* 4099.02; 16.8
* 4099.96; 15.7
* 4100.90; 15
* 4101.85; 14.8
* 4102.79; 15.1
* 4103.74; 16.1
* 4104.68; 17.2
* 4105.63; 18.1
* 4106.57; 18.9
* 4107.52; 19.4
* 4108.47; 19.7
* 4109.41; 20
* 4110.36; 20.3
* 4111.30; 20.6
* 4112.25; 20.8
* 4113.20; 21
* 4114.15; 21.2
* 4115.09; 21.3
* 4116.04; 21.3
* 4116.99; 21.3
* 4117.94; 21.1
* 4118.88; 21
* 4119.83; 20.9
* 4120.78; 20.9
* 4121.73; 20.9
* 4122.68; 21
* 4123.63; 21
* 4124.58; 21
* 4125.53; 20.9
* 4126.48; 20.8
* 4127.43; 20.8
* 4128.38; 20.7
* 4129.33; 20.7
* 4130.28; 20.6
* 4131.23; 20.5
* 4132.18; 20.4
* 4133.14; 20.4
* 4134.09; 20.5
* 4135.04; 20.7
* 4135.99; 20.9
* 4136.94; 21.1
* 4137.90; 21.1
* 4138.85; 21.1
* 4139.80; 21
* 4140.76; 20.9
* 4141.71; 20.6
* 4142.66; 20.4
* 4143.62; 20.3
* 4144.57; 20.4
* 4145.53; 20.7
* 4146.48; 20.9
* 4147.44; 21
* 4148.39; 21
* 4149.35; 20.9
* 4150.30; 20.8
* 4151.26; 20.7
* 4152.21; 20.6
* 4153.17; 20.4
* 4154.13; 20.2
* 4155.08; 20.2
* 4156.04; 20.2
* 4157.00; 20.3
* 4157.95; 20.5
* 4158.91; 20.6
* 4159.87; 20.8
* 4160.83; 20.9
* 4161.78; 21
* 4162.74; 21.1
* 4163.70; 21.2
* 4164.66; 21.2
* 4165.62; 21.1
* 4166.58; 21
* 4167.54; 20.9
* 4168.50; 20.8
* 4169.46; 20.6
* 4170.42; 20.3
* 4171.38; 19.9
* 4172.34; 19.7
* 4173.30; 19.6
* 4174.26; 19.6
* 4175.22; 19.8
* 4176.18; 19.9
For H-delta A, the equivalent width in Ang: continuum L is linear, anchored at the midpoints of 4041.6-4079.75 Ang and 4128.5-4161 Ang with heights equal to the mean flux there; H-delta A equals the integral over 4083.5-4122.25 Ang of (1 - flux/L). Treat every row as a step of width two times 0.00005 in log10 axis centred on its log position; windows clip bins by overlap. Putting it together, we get 1.2 Ang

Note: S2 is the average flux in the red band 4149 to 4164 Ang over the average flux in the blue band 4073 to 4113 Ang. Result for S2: 1.1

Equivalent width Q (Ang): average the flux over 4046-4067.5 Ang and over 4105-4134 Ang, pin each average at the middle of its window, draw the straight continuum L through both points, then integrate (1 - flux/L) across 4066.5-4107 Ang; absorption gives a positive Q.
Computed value 1.9 Ang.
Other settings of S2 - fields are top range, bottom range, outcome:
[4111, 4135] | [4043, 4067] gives 1.04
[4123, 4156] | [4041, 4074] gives 1.03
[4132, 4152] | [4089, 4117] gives 1.08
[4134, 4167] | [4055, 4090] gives 1.03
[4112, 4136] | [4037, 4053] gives 1.03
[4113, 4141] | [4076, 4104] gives 1.08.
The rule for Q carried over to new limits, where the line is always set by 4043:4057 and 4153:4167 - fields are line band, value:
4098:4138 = 1.4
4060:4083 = 0.5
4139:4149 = -0.1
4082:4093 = -0.3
